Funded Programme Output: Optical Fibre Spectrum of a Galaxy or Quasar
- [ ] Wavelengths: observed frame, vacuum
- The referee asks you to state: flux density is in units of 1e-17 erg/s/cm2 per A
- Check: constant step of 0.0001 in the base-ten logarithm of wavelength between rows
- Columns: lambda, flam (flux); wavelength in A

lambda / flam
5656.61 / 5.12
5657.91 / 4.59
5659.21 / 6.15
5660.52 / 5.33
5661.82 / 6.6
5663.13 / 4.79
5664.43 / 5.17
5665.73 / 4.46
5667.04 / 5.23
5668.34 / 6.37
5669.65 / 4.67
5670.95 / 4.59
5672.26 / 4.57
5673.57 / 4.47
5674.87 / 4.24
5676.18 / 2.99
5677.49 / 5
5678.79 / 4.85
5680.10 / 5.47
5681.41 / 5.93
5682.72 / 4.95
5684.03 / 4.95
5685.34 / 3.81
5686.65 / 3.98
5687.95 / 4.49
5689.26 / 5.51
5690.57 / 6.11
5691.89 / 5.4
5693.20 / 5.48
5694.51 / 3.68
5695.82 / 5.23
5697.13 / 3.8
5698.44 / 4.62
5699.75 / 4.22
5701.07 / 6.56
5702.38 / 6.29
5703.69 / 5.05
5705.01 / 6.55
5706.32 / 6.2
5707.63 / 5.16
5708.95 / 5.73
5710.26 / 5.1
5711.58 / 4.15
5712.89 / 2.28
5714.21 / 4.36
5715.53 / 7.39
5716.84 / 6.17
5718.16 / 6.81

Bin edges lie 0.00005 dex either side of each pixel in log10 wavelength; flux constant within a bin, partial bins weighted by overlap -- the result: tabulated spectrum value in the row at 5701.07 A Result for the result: 6.56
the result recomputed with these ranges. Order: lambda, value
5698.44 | 4.62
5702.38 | 6.29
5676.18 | 2.99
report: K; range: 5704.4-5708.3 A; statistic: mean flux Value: 5.97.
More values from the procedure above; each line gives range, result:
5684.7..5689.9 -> 4.45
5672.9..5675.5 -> 4.36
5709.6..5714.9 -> 3.99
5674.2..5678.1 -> 4.07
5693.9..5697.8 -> 4.25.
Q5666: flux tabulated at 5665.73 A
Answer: 4.46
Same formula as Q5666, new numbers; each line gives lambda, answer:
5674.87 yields 4.24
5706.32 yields 6.2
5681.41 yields 5.93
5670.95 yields 4.59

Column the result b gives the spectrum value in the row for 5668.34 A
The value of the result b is 6.37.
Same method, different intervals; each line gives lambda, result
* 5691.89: 5.4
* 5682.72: 4.95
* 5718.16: 6.81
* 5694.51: 3.68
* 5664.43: 5.17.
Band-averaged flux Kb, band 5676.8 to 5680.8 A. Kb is 5.1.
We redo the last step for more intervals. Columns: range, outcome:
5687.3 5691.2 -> 5.37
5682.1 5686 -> 4.56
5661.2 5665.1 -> 5.51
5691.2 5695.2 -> 4.86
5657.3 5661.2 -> 5.37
